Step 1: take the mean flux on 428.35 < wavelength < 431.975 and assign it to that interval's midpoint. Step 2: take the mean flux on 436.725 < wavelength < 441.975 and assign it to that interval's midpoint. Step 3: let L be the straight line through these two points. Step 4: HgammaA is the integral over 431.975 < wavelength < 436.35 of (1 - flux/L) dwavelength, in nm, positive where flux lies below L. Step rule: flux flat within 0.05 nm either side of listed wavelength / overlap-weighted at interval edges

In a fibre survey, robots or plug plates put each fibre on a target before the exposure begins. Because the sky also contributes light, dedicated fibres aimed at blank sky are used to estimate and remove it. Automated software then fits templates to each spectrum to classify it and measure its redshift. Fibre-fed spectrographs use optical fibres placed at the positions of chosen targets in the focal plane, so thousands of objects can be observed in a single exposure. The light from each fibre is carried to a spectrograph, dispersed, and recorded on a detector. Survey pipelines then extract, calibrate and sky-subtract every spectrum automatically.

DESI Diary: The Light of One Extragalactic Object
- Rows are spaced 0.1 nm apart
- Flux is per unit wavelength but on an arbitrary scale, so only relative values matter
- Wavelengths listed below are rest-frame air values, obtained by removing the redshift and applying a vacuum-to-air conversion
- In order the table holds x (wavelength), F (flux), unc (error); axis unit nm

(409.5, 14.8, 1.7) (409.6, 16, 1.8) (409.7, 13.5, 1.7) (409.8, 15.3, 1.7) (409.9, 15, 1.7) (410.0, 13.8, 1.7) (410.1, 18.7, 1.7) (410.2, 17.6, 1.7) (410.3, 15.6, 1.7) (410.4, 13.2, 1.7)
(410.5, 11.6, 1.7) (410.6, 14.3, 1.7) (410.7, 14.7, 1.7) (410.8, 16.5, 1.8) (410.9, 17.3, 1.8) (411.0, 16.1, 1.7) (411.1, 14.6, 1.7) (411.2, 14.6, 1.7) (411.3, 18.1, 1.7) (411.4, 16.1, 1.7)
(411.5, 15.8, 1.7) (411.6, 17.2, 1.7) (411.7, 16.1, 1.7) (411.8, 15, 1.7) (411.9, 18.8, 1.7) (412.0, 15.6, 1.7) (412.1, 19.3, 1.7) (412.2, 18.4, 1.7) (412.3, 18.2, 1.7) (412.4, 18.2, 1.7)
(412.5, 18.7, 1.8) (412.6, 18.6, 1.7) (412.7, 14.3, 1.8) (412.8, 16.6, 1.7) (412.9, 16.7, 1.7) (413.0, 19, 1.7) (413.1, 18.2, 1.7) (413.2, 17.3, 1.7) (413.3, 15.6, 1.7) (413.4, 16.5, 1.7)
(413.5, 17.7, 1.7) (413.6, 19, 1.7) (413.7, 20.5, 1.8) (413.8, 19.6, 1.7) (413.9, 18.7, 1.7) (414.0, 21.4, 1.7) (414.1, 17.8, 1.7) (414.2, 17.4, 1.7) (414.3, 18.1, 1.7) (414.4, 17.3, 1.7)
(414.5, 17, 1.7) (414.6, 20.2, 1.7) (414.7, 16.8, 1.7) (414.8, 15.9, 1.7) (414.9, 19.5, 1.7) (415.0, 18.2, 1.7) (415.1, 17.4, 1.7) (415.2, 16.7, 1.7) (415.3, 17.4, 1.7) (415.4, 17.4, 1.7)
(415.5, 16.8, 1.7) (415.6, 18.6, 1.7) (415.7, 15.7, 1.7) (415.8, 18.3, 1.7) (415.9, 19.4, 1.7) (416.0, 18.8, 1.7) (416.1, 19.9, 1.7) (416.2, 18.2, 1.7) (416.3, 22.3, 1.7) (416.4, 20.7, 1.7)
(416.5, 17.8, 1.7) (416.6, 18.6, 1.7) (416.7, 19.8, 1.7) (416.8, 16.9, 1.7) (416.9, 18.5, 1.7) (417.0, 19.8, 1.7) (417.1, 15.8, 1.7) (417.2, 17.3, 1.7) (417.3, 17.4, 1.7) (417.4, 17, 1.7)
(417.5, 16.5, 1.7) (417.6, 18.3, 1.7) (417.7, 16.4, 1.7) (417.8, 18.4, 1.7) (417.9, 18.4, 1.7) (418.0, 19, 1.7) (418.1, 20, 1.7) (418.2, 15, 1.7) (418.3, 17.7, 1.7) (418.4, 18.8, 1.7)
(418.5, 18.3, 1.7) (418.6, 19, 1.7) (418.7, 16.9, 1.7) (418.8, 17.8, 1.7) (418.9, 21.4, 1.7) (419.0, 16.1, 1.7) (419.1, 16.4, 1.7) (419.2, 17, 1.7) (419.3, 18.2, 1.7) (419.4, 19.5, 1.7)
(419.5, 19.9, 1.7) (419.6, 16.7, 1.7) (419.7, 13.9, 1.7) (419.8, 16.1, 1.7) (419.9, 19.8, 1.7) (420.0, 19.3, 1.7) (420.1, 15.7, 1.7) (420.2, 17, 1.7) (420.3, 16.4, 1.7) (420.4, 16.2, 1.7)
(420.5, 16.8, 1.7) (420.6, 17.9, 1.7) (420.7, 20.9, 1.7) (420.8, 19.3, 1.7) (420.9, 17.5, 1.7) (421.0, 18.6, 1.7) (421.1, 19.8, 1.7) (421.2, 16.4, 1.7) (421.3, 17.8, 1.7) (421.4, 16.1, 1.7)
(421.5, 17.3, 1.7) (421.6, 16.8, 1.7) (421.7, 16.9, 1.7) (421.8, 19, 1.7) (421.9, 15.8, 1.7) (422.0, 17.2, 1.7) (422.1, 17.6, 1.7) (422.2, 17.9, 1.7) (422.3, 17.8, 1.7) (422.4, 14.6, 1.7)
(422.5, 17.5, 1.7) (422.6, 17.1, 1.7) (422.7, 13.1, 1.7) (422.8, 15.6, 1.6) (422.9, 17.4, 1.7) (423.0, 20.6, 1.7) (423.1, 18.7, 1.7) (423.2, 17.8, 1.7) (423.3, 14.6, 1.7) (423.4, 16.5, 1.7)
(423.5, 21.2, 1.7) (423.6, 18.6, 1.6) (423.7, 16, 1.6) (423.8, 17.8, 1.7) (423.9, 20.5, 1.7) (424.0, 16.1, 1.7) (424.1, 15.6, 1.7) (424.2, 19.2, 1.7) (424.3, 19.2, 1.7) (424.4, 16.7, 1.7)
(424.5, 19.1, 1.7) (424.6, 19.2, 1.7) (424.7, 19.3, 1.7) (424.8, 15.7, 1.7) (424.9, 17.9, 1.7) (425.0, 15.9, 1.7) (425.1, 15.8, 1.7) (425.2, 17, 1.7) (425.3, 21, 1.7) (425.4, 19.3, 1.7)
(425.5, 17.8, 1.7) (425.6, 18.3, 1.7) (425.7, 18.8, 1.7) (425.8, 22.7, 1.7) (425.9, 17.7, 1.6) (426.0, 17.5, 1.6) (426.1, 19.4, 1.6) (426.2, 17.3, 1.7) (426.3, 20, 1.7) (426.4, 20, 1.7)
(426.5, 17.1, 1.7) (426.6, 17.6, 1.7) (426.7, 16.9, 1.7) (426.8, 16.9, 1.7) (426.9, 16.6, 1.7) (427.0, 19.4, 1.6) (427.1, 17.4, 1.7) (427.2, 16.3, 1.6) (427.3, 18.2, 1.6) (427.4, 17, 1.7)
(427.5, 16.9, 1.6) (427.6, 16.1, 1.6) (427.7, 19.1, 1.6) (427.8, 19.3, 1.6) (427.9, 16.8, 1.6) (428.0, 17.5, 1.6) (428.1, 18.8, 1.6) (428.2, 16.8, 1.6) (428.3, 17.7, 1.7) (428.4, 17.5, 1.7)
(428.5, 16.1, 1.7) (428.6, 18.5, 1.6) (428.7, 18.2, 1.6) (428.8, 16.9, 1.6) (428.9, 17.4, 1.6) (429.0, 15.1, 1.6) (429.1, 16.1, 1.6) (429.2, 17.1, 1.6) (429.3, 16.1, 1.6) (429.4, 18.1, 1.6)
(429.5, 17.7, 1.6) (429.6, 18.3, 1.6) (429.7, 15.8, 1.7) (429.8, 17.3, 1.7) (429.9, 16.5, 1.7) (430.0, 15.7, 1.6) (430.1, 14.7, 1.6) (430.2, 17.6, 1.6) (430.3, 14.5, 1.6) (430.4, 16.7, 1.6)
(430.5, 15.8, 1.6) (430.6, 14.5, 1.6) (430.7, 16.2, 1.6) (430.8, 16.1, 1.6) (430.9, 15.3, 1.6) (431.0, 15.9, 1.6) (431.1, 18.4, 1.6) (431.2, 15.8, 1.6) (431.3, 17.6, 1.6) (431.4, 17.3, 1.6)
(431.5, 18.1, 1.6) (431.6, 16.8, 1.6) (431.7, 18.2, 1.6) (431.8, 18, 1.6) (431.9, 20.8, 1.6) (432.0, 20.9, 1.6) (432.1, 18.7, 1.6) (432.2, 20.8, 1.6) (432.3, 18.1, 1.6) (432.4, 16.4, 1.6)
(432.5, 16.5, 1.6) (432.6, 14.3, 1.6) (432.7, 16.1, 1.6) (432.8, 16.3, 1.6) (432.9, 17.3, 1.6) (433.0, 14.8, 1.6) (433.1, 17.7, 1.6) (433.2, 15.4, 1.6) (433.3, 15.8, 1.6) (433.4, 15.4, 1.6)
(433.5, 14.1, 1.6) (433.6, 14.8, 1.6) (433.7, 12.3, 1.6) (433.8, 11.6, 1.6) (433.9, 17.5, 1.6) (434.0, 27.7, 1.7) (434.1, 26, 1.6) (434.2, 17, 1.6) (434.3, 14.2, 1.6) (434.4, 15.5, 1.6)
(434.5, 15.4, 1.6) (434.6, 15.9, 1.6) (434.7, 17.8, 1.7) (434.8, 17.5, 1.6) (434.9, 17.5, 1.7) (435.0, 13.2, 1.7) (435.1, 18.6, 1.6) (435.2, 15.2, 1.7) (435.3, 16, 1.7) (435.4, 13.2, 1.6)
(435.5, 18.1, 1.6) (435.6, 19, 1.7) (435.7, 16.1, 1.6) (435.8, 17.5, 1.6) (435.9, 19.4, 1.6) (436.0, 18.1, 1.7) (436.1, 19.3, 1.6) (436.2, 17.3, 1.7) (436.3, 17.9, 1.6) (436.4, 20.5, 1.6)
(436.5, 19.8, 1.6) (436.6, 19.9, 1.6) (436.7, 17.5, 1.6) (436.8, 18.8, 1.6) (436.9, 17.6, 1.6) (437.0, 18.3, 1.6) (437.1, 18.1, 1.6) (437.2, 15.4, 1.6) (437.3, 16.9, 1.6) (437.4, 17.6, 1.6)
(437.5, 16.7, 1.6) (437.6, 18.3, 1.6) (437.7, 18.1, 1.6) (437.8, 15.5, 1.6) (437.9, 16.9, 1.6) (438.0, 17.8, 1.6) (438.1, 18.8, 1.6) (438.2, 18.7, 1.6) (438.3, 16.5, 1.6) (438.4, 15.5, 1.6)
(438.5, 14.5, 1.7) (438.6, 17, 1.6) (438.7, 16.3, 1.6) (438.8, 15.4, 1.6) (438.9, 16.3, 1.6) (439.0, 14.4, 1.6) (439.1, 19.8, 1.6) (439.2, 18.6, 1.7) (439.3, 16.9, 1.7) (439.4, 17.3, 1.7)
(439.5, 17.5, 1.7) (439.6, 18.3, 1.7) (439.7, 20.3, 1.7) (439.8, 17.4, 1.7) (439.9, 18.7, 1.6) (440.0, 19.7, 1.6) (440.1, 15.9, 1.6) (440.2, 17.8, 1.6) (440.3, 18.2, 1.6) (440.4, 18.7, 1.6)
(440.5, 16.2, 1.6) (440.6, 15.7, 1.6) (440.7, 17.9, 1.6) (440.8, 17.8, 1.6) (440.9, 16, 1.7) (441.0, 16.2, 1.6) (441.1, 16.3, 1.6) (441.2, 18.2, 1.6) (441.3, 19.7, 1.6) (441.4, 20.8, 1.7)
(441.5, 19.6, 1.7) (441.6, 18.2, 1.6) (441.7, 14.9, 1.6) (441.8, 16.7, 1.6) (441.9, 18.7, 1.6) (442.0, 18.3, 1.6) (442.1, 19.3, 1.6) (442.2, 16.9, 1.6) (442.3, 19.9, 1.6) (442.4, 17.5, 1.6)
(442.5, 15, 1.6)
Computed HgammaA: 0.038 nm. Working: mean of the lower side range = 16.9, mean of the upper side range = 17.5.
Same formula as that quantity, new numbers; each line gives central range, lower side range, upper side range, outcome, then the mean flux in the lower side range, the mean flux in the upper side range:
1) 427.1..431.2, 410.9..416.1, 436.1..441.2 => 0.156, 17.6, 17.5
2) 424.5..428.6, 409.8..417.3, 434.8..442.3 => -0.109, 17.4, 17.5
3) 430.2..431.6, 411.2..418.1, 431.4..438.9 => 0.080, 17.9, 17.2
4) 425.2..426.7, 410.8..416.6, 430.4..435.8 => -0.138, 17.7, 16.9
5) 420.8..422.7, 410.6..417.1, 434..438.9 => 0.038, 17.7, 17.4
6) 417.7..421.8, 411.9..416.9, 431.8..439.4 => 0.027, 18.1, 17.2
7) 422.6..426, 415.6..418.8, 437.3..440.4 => 0.011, 18.2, 17.4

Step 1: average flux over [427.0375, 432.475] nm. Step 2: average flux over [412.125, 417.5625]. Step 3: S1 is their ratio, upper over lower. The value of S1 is 0.95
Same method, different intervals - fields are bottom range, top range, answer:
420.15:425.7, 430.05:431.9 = 0.95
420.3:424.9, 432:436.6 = 0.97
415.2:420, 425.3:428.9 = 1.00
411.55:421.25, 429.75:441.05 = 0.96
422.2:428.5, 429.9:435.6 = 0.94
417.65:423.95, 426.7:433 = 0.97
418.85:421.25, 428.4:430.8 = 0.93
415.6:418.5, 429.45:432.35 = 0.94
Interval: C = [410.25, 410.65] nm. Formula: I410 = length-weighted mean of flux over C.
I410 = 13.7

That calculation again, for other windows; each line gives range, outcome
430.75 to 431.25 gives 16.3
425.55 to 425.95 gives 19.4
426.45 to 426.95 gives 17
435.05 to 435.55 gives 16.2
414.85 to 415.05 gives 18.8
